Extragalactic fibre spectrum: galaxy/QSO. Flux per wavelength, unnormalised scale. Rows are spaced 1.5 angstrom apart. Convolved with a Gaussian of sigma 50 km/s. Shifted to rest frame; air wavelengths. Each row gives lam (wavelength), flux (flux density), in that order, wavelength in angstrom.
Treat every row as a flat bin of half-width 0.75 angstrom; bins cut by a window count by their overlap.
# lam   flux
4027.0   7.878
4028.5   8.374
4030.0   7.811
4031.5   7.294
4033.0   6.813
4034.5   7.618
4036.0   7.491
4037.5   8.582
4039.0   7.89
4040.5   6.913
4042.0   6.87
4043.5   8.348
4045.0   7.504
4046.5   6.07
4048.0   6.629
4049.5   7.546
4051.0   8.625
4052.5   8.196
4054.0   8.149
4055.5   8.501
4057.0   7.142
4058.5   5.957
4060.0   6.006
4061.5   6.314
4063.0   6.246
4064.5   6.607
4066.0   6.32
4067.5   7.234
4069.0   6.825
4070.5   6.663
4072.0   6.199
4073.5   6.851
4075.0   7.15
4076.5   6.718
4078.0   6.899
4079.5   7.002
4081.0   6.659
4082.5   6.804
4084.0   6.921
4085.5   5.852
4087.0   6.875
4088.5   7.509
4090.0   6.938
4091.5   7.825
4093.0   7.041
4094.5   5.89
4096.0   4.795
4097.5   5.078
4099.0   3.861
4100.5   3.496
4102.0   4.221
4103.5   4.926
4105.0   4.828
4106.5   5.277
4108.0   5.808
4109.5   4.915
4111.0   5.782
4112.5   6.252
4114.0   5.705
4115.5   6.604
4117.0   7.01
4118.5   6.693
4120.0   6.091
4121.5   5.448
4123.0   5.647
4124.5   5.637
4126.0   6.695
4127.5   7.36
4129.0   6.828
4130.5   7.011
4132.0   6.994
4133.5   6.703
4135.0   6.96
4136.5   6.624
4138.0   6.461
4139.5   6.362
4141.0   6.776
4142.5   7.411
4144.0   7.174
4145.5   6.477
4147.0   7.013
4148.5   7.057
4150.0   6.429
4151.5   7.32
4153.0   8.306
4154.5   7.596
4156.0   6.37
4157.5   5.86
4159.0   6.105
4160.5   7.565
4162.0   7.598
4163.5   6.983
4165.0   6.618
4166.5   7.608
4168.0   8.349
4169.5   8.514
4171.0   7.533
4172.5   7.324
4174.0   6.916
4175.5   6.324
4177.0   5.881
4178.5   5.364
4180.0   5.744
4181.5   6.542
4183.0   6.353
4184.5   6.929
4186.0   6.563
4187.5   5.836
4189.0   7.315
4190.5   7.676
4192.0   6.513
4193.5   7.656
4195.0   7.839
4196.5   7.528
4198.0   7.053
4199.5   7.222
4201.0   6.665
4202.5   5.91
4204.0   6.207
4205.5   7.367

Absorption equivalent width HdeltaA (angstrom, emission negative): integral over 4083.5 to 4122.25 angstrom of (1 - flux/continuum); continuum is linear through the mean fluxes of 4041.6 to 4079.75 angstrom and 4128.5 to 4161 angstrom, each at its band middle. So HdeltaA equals 6.3 angstrom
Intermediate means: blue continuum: 7.02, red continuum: 6.88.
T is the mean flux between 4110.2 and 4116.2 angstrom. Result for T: 6.07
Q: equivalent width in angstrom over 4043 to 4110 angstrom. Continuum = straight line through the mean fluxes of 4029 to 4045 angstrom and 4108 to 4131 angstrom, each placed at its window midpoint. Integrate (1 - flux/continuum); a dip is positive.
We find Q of 4.6 angstrom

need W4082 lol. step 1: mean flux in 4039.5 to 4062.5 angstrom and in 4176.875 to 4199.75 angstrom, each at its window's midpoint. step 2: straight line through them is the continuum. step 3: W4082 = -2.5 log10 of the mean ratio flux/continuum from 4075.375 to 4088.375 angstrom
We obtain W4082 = 0.058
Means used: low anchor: 7.25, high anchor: 6.76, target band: 6.77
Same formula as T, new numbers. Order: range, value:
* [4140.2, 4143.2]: 7.08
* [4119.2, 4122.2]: 5.79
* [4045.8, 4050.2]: 6.75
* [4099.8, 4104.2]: 4.21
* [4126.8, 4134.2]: 6.98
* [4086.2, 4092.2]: 7.27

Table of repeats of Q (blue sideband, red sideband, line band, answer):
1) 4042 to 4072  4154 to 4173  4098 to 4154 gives 7.4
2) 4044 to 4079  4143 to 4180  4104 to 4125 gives 3.5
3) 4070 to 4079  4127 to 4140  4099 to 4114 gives 3.9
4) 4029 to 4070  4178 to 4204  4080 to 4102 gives 3.2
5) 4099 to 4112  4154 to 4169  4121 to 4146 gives -2.8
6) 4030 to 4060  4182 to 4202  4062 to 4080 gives 1.6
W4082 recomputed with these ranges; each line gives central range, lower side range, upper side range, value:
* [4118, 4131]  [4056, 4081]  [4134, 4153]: 0.08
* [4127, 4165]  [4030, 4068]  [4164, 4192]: 0.00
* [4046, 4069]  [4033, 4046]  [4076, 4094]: 0.04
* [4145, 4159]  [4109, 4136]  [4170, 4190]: -0.07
